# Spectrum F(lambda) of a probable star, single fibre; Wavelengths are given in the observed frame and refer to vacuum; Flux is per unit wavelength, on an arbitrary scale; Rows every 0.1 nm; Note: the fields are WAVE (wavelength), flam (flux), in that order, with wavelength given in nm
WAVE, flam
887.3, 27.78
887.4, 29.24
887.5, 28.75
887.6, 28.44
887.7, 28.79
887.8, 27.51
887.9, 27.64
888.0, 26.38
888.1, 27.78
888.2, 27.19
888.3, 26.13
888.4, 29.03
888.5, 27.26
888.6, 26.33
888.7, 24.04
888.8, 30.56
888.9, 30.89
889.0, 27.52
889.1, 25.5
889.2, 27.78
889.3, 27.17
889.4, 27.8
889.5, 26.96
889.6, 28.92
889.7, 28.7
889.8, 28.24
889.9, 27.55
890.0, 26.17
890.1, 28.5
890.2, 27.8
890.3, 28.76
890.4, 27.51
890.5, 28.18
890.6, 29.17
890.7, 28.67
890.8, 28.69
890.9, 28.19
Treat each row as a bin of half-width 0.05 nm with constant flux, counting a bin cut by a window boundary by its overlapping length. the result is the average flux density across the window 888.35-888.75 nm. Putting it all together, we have 26.7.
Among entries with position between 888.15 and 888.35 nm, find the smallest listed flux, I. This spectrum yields 26.13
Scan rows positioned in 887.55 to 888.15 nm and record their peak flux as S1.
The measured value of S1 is 28.79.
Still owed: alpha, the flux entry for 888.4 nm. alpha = 29.03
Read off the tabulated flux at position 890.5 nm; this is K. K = 28.18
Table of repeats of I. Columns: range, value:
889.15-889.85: 26.96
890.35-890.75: 27.51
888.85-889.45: 25.5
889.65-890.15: 26.17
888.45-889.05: 24.04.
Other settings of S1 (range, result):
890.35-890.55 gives 28.18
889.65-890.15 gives 28.7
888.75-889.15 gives 30.89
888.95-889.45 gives 27.8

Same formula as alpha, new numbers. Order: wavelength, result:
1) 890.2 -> 27.8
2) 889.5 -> 26.96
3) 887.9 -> 27.64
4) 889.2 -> 27.78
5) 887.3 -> 27.78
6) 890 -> 26.17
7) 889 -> 27.52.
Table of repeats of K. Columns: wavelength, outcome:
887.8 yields 27.51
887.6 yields 28.44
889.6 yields 28.92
